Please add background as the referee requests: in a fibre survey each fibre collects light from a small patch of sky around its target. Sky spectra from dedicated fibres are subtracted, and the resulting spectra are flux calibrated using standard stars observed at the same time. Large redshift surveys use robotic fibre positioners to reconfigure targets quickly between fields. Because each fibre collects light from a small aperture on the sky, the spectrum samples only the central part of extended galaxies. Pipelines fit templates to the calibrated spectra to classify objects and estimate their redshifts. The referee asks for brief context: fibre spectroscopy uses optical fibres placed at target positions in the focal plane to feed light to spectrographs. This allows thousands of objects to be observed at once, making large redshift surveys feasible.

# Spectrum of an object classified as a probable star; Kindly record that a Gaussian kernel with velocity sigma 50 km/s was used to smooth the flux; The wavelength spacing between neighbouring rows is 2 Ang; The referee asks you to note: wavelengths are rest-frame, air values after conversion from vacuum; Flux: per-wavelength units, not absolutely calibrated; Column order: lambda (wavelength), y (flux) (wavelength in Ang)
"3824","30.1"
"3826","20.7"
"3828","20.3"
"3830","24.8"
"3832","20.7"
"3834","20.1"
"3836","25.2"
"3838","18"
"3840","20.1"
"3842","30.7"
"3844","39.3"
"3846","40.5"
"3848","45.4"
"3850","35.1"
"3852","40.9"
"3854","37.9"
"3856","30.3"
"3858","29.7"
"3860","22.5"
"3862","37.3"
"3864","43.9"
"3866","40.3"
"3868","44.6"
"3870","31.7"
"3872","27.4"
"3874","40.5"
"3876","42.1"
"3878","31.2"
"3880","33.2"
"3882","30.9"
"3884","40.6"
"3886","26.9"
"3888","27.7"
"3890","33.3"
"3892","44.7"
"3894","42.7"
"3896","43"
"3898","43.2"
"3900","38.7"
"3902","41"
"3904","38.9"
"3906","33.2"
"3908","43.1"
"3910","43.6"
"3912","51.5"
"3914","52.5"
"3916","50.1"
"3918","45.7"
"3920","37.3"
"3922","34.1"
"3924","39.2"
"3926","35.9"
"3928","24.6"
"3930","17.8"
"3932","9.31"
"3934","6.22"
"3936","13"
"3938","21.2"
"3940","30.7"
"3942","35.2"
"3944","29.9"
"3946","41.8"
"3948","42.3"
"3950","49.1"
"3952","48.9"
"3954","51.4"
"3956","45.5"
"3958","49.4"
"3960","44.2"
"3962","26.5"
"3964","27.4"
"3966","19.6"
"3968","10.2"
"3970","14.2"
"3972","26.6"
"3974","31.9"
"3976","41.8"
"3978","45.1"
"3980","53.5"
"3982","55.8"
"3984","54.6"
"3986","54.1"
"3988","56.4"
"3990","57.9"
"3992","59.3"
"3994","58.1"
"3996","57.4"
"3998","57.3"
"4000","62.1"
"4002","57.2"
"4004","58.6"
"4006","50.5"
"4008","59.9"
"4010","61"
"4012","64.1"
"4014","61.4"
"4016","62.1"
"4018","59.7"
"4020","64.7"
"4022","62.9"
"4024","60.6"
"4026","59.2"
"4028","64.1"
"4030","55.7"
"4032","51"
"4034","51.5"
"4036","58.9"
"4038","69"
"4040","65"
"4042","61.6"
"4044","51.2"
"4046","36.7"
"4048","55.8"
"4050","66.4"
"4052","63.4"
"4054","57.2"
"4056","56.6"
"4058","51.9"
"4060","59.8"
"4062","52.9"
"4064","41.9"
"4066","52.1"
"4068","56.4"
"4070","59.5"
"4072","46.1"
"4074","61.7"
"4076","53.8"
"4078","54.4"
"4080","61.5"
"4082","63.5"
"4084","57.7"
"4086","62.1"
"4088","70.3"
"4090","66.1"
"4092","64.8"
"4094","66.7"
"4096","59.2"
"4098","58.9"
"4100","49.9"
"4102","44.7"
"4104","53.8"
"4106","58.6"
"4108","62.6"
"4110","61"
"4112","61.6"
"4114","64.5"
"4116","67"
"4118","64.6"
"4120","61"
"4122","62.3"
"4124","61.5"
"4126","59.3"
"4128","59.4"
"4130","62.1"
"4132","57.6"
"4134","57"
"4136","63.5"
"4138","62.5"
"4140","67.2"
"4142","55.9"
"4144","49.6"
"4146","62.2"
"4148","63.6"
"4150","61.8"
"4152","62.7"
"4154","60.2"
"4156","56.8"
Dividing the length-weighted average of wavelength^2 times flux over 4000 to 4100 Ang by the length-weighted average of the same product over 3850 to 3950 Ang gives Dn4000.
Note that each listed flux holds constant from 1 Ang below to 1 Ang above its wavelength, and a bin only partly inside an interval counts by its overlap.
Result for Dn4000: 1.8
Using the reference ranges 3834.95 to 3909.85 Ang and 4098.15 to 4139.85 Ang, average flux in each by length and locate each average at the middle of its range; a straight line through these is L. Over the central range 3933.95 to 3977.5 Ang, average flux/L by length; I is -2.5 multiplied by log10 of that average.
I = 0.31 mag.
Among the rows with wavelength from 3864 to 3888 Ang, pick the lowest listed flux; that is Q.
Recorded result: 26.9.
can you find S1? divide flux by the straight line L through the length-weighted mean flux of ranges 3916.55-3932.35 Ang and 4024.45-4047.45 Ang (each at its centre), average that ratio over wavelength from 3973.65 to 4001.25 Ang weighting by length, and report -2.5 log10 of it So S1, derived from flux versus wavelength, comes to -0.17 mag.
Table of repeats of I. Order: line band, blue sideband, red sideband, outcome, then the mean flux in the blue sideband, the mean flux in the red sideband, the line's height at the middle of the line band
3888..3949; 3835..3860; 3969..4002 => 0.15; 32.3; 49.4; 41.1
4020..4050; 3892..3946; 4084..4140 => -0.15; 35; 60.9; 50.6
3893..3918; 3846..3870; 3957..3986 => -0.18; 37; 36.4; 36.8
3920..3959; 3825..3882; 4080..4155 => 0.25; 31.9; 60.7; 41.3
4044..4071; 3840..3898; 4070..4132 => 0.02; 36.1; 60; 55.5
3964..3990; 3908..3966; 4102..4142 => 0.07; 35.7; 60.9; 41.2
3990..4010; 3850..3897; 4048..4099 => -0.16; 35.8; 58.5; 50.2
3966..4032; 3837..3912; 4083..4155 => -0.08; 36.3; 60.7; 48.7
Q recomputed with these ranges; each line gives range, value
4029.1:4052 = 36.7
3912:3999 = 6.22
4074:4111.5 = 44.7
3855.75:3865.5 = 22.5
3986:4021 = 50.5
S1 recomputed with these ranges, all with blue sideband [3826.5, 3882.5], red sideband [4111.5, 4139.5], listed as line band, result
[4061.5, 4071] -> 0.06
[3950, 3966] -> 0.06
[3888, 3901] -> -0.09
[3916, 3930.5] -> 0.13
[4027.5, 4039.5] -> -0.13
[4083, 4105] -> -0.02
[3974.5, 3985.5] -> -0.08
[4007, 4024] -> -0.24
